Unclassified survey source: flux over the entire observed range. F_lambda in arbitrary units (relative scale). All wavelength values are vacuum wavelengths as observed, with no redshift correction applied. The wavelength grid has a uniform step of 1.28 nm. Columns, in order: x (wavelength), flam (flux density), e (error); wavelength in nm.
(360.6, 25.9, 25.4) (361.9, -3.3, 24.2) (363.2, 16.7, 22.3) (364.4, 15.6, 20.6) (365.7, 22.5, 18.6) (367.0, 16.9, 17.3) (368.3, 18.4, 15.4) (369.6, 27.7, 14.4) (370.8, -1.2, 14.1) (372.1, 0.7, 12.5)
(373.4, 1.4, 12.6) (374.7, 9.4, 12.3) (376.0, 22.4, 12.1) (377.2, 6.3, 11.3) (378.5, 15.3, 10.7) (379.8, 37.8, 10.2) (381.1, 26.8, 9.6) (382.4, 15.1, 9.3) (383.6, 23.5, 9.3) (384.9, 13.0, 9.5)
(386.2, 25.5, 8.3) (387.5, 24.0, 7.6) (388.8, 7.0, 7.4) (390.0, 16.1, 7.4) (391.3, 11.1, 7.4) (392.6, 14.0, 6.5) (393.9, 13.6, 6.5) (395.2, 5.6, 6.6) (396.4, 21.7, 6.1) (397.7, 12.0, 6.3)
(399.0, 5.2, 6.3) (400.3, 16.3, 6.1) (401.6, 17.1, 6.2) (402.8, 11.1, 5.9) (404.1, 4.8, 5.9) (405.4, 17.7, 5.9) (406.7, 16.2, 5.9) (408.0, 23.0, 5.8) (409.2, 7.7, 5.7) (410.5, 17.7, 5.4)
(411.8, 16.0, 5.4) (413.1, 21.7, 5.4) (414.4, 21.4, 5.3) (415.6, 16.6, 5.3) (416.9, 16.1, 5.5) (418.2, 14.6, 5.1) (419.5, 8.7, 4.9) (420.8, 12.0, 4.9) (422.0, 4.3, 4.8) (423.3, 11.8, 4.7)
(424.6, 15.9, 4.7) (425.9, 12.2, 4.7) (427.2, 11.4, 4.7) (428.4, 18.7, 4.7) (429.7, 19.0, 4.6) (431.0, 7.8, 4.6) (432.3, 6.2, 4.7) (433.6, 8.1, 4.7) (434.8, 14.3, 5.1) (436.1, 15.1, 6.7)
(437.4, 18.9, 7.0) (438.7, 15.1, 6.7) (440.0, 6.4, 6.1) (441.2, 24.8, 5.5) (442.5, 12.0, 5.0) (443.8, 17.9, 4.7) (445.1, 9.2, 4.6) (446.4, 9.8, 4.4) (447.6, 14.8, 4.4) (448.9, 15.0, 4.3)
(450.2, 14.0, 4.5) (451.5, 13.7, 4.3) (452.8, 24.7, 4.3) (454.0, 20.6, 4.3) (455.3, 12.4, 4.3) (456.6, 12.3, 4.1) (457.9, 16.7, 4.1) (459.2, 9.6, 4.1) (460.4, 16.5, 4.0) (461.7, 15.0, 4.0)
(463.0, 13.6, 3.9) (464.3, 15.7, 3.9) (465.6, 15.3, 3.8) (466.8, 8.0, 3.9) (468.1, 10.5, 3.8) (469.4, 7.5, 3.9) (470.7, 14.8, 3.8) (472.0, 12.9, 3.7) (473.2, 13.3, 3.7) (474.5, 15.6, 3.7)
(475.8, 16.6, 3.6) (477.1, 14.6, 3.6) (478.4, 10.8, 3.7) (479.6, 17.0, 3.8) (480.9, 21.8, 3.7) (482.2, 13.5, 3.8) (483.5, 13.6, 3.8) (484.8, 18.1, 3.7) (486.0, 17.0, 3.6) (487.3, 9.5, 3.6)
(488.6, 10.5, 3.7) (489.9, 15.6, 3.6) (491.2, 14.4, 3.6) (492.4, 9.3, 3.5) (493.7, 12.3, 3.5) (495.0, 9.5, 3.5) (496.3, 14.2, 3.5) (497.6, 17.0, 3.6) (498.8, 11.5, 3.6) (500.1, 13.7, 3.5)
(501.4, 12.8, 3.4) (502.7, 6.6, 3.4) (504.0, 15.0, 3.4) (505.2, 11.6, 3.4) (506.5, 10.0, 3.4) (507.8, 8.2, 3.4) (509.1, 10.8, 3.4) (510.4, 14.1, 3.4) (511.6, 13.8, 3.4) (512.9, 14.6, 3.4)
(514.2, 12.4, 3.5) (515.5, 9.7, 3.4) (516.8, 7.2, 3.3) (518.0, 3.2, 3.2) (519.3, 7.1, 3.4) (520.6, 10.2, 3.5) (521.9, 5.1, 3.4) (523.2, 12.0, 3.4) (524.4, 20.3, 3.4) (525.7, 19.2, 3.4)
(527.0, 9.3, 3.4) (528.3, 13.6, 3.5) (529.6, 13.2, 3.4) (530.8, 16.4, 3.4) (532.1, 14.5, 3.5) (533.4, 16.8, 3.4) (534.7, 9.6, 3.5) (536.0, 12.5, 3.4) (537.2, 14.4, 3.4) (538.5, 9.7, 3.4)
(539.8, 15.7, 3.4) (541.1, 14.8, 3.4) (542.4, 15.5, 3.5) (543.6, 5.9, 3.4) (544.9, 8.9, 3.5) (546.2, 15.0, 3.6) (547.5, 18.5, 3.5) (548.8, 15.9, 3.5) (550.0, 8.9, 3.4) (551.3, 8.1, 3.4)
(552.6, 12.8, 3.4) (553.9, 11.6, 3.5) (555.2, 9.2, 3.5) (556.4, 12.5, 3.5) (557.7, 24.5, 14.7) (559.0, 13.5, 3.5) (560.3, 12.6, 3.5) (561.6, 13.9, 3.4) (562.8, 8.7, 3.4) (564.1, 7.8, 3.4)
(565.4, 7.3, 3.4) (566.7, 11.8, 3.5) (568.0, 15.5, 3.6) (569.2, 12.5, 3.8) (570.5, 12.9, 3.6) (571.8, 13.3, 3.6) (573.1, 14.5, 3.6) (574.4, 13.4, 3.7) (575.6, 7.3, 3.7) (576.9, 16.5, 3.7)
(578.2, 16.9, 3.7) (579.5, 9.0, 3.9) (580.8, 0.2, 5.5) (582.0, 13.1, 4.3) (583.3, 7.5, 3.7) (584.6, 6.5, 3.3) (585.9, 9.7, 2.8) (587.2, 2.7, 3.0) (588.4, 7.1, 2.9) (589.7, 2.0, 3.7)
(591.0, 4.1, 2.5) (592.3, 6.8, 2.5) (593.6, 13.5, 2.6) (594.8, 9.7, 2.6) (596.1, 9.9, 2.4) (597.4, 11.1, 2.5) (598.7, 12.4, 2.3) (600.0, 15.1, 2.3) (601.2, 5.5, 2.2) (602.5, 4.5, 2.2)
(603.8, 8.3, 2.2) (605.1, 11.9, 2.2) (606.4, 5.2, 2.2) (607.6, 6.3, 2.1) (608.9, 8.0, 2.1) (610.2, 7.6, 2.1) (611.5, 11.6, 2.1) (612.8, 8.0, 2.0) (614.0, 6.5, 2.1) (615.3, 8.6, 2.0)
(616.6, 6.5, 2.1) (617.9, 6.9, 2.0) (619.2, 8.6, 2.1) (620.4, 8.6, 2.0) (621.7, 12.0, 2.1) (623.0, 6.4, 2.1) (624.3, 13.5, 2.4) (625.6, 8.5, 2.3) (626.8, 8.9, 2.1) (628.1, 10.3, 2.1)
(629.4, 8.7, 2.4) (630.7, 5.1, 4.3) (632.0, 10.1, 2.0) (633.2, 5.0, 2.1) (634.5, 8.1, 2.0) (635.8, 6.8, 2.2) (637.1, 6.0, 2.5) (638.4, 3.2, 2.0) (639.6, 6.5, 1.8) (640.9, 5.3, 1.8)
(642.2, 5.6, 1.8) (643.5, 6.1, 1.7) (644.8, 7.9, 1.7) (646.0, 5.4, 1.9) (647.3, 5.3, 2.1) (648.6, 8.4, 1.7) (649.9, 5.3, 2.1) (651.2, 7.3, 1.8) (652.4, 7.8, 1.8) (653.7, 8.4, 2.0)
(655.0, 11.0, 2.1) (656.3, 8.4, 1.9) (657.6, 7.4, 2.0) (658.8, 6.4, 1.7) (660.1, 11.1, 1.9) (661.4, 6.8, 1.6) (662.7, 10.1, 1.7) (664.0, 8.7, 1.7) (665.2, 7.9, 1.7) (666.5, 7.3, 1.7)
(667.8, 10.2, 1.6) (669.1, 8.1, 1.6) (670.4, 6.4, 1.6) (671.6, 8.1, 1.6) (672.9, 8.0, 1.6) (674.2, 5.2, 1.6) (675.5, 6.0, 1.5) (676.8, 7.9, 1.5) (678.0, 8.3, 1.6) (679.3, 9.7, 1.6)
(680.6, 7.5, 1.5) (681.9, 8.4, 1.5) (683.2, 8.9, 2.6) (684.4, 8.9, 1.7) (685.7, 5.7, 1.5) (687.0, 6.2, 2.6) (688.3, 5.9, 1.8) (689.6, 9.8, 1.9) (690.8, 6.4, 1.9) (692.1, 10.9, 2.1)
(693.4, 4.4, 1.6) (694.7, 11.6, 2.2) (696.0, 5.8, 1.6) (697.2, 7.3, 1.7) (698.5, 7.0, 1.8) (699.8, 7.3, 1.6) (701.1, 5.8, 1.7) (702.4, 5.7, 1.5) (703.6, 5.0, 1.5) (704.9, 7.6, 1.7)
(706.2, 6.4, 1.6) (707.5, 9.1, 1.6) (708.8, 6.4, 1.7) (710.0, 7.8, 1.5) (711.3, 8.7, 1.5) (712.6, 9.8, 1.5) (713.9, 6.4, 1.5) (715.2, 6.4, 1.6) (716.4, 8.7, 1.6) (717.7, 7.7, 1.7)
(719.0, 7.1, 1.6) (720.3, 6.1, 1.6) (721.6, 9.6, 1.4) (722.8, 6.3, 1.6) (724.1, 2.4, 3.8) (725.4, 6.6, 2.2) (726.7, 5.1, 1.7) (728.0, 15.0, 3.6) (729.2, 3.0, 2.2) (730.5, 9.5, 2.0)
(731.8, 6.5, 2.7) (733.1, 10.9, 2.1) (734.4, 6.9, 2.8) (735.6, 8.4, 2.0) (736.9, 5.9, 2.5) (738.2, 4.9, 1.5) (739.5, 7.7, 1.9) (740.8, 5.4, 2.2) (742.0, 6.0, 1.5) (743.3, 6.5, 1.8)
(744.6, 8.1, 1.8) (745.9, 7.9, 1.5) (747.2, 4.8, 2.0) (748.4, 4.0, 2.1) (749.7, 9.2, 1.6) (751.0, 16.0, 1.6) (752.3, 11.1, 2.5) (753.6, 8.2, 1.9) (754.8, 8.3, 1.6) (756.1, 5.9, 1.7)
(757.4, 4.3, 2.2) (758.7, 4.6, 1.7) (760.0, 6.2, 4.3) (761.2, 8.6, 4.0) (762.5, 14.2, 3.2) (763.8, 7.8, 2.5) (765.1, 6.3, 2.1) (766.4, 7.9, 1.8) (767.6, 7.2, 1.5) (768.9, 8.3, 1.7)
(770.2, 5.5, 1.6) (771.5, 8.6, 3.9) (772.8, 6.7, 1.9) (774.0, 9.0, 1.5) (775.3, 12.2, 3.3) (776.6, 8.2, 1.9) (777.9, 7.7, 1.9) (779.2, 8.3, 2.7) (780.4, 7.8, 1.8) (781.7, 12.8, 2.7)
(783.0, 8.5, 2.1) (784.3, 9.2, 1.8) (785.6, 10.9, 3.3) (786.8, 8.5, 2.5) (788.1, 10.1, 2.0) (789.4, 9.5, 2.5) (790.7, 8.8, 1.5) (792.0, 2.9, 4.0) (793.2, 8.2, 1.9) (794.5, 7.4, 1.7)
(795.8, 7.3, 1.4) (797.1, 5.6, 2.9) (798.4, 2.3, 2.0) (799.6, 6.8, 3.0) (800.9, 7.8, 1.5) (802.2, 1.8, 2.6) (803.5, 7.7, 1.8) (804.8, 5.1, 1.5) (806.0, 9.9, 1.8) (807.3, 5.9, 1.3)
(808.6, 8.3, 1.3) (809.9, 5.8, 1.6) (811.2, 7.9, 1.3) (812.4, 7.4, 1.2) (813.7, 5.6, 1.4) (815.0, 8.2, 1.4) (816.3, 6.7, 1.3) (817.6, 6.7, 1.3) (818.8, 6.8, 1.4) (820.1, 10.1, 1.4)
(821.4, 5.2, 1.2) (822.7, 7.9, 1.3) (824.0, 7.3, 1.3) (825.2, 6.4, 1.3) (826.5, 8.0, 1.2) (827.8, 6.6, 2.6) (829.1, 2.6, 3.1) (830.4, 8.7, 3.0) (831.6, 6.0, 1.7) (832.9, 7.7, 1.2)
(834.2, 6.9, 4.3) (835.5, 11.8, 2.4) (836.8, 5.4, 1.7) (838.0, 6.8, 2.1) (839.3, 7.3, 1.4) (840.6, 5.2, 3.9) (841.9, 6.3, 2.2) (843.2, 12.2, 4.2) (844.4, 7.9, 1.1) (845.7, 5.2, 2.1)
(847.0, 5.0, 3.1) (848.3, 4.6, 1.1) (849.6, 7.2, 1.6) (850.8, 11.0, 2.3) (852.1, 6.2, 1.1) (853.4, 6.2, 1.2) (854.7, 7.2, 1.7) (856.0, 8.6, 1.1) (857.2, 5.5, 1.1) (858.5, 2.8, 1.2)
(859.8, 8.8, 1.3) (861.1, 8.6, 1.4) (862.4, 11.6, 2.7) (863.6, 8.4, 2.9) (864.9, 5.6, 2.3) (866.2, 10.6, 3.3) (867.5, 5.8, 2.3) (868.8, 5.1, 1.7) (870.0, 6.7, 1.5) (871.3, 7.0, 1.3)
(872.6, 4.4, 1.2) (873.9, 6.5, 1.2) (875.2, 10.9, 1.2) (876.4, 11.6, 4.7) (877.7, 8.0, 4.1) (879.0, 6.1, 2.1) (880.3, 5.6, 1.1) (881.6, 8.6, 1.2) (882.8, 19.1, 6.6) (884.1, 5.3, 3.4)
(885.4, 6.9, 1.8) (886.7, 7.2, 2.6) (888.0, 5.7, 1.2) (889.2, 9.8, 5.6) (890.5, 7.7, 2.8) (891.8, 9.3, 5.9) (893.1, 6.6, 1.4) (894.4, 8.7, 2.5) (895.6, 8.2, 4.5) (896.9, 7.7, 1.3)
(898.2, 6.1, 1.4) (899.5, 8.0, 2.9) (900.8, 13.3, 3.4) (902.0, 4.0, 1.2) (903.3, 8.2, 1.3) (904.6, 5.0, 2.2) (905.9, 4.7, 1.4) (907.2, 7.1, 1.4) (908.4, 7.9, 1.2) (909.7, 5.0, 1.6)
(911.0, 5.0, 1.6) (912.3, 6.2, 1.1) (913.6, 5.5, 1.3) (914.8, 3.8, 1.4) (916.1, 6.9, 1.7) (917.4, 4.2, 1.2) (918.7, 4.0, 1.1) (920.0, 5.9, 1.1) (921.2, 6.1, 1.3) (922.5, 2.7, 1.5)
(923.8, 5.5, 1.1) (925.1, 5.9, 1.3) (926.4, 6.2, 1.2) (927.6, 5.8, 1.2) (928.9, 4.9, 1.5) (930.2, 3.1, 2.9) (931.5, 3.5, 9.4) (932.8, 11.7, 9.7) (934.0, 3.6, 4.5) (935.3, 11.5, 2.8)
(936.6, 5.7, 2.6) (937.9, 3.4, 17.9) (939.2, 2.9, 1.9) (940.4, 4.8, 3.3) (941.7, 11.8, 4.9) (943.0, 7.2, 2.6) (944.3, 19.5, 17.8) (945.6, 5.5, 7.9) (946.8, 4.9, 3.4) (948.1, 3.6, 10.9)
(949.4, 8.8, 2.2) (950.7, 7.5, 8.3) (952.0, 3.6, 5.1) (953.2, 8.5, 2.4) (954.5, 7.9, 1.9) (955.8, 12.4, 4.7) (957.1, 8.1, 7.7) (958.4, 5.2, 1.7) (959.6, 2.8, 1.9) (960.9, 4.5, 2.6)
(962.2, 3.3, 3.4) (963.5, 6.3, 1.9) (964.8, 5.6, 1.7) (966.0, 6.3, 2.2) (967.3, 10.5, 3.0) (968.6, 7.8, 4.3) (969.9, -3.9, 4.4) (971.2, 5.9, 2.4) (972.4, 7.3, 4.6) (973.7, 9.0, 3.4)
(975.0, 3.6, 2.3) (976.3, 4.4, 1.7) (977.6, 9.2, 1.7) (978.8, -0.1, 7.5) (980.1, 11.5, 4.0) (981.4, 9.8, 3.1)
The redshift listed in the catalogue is 1.02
